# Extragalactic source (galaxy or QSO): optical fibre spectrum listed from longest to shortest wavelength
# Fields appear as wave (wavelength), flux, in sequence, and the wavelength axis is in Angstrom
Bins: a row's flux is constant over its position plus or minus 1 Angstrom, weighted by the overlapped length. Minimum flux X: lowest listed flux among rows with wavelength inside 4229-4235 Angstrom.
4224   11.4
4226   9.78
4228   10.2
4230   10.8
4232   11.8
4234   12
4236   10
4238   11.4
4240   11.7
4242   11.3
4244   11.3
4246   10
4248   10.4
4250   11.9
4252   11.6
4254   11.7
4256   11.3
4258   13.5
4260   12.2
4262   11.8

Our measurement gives 10.8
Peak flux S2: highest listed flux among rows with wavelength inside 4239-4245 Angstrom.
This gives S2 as 11.7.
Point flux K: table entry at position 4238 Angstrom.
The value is 11.4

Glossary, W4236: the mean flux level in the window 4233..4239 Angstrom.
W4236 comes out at 11.1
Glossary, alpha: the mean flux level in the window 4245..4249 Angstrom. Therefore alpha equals 10.2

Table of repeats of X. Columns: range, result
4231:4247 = 10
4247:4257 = 10.4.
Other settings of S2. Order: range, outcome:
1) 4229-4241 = 12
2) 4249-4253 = 11.9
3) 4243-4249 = 11.3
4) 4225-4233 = 11.8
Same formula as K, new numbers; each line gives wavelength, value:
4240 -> 11.7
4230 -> 10.8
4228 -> 10.2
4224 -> 11.4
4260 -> 12.2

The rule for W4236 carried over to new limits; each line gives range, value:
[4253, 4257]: 11.5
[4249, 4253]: 11.8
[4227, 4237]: 11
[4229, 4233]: 11.3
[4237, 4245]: 11.4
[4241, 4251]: 11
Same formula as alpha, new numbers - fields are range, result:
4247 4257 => 11.4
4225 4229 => 9.99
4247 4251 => 11.2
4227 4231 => 10.5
